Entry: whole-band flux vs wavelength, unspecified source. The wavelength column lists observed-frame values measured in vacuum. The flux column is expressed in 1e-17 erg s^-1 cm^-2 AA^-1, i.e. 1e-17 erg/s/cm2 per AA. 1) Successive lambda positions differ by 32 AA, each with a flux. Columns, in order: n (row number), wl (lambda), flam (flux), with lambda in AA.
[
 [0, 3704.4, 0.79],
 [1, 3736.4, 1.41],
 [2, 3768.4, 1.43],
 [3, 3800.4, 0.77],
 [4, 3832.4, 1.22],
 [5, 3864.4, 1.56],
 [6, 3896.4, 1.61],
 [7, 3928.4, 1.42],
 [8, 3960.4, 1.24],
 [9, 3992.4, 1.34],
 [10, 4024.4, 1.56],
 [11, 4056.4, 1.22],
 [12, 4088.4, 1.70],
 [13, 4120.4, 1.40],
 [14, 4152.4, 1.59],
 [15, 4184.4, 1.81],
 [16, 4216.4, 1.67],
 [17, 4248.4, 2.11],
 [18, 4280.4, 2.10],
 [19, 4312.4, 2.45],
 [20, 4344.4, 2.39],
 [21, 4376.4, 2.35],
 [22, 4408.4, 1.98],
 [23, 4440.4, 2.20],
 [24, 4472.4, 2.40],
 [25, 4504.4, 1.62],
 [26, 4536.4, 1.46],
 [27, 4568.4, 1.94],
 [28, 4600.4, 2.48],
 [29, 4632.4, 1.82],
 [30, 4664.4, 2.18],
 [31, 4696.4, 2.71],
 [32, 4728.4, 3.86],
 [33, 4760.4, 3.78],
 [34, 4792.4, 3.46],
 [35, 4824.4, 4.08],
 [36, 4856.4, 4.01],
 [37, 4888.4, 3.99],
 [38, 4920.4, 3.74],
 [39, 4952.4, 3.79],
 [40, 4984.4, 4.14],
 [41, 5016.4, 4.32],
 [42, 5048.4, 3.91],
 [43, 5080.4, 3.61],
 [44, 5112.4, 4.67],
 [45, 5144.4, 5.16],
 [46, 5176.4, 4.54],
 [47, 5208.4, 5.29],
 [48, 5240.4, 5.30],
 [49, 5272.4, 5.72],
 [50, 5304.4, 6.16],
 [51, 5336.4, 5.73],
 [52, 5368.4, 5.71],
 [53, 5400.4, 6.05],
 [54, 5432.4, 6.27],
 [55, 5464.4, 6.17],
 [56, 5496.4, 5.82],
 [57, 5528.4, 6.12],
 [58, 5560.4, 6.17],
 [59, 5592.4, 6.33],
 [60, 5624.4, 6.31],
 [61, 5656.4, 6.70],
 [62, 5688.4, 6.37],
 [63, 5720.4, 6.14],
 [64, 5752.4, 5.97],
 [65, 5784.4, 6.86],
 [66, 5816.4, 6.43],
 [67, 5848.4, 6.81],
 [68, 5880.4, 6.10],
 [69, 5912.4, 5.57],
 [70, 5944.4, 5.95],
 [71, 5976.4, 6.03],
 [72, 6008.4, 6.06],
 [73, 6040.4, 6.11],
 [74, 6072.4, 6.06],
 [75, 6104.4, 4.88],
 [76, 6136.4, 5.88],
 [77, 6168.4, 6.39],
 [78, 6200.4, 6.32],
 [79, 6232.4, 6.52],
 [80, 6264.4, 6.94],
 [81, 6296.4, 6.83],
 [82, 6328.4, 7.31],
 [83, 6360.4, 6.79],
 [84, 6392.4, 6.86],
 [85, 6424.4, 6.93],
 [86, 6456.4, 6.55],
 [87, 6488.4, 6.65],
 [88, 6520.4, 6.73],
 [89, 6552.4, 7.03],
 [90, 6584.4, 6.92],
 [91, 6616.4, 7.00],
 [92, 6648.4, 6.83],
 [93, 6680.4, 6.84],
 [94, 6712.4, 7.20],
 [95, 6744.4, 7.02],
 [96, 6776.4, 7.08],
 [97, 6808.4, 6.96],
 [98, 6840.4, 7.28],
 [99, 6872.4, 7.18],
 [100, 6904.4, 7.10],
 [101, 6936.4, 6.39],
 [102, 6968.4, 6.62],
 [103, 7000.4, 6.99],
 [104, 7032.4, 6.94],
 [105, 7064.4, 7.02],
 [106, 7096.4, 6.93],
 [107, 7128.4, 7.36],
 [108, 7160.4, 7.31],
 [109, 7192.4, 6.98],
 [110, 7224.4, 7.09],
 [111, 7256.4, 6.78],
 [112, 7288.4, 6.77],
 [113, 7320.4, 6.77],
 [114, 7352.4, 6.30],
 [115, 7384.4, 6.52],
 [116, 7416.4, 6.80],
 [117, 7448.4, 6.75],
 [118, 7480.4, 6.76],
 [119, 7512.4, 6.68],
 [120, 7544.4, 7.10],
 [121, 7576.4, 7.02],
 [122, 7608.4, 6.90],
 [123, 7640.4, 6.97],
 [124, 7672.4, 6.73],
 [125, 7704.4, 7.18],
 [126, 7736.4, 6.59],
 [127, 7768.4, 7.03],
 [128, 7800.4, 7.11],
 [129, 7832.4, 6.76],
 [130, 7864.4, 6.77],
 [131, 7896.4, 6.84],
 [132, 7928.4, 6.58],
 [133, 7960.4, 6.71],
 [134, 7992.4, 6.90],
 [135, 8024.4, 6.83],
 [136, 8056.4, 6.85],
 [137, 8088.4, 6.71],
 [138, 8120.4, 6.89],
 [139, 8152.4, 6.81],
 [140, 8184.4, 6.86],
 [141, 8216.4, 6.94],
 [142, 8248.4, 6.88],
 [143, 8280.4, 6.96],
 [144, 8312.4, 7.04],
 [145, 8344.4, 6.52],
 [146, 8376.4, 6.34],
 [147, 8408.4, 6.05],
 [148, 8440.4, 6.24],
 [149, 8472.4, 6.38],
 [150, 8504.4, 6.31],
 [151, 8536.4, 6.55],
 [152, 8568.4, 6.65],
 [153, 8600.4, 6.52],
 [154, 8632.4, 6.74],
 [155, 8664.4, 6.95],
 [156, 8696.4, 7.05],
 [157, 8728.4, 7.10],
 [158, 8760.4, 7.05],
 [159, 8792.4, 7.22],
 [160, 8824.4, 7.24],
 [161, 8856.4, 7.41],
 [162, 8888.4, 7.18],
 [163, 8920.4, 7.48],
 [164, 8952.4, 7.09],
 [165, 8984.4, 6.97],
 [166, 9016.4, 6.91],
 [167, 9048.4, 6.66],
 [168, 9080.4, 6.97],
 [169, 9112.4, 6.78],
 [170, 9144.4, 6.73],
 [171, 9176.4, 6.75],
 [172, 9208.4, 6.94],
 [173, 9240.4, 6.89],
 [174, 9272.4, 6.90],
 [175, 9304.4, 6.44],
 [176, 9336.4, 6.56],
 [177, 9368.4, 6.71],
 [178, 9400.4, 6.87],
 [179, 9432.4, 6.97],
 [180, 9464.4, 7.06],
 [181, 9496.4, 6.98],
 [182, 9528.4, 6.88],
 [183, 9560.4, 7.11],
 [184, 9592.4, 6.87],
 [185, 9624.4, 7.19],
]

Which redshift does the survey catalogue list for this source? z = 0.18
